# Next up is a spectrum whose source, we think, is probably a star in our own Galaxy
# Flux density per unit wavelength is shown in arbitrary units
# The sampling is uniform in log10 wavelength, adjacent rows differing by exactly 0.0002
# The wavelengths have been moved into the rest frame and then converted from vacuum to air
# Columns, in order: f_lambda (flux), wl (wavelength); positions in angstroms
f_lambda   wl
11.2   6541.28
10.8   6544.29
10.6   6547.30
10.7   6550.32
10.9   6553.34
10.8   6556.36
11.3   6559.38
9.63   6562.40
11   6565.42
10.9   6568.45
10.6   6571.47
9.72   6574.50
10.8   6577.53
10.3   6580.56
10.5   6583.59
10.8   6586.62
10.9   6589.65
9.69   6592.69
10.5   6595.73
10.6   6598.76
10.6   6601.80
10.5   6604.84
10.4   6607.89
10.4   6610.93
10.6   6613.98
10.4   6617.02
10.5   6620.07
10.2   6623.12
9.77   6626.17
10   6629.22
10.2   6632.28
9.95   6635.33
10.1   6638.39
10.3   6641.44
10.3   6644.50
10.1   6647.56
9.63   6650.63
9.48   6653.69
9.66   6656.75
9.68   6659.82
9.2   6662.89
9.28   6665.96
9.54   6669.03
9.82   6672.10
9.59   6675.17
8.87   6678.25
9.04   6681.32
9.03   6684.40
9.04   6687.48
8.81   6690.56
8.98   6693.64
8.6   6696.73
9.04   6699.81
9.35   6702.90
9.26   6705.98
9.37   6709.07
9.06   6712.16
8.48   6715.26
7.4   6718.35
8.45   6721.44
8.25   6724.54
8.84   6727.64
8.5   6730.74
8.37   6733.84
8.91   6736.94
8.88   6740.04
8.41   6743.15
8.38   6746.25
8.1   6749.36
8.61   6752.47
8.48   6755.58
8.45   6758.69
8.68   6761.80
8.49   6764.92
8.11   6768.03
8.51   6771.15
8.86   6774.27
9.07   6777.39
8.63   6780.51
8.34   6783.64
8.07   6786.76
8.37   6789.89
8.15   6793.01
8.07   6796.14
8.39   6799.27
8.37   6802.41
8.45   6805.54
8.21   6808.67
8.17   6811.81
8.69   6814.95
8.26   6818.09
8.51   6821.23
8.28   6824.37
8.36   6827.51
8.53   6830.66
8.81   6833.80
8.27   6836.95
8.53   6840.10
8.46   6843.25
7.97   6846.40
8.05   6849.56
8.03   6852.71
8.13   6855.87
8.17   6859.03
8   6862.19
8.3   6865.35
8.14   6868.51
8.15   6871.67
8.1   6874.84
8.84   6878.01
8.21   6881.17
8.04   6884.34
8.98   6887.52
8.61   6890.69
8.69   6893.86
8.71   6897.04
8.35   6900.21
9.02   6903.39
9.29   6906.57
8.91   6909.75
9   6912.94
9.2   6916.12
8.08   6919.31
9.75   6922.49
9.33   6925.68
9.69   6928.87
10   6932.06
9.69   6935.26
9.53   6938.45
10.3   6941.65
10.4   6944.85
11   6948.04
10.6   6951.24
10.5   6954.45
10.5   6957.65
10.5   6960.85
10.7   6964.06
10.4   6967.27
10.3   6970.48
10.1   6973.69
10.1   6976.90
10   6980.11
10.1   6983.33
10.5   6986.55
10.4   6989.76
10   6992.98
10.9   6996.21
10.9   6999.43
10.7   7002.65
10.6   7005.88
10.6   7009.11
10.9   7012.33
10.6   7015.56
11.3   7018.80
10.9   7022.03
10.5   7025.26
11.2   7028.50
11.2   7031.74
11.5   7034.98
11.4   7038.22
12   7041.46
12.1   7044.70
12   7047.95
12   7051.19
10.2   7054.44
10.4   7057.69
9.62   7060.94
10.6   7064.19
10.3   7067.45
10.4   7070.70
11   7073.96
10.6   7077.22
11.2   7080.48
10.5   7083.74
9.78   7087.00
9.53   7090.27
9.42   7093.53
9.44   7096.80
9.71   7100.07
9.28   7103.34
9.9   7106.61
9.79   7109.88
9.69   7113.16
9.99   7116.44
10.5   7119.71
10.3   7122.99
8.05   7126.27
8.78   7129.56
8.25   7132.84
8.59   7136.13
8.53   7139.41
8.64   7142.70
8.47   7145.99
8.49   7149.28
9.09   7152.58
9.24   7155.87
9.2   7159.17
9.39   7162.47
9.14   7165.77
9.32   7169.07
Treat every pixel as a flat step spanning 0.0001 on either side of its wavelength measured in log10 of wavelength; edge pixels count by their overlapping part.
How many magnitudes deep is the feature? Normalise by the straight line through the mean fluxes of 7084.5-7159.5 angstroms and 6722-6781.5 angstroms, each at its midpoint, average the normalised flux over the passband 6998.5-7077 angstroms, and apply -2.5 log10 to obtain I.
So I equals -0.20 mag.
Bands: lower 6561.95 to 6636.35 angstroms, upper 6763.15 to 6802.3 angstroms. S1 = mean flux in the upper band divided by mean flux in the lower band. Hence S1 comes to 0.81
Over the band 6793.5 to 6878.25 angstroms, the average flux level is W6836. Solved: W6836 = 8.29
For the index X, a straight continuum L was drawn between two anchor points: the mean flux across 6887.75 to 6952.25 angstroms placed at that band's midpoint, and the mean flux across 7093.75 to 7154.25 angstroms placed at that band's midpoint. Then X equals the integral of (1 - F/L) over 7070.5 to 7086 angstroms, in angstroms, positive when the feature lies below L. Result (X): -2.50 angstroms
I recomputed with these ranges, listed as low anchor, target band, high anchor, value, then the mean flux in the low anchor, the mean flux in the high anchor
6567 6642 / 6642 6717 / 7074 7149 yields 0.10 mag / 10.4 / 9.51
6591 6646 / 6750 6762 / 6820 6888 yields 0.08 mag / 10.3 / 8.3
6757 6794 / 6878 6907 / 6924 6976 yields 0.12 mag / 8.48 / 10.2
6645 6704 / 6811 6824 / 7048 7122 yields 0.15 mag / 9.32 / 10.2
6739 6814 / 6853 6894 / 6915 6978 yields 0.13 mag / 8.43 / 10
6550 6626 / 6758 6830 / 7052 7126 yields 0.22 mag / 10.5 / 10.1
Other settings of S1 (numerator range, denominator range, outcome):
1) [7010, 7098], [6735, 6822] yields 1.27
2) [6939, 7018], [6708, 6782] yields 1.23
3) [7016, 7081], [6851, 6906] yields 1.31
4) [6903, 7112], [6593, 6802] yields 1.12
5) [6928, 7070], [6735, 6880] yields 1.27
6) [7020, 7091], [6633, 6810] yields 1.22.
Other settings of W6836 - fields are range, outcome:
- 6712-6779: 8.5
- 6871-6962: 9.32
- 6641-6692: 9.47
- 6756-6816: 8.42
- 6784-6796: 8.2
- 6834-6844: 8.47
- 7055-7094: 10.3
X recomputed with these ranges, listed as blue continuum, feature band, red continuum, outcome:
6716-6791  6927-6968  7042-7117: -3.0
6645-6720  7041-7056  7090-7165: -3.9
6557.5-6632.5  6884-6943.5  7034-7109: 7.7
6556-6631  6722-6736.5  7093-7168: 2.3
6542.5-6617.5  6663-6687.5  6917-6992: 2.7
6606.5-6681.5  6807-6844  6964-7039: 6.7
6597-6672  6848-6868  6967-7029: 4.3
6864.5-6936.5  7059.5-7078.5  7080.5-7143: -2.2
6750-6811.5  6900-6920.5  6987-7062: 1.9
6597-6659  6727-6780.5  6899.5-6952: 7.3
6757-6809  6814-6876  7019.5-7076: 5.1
